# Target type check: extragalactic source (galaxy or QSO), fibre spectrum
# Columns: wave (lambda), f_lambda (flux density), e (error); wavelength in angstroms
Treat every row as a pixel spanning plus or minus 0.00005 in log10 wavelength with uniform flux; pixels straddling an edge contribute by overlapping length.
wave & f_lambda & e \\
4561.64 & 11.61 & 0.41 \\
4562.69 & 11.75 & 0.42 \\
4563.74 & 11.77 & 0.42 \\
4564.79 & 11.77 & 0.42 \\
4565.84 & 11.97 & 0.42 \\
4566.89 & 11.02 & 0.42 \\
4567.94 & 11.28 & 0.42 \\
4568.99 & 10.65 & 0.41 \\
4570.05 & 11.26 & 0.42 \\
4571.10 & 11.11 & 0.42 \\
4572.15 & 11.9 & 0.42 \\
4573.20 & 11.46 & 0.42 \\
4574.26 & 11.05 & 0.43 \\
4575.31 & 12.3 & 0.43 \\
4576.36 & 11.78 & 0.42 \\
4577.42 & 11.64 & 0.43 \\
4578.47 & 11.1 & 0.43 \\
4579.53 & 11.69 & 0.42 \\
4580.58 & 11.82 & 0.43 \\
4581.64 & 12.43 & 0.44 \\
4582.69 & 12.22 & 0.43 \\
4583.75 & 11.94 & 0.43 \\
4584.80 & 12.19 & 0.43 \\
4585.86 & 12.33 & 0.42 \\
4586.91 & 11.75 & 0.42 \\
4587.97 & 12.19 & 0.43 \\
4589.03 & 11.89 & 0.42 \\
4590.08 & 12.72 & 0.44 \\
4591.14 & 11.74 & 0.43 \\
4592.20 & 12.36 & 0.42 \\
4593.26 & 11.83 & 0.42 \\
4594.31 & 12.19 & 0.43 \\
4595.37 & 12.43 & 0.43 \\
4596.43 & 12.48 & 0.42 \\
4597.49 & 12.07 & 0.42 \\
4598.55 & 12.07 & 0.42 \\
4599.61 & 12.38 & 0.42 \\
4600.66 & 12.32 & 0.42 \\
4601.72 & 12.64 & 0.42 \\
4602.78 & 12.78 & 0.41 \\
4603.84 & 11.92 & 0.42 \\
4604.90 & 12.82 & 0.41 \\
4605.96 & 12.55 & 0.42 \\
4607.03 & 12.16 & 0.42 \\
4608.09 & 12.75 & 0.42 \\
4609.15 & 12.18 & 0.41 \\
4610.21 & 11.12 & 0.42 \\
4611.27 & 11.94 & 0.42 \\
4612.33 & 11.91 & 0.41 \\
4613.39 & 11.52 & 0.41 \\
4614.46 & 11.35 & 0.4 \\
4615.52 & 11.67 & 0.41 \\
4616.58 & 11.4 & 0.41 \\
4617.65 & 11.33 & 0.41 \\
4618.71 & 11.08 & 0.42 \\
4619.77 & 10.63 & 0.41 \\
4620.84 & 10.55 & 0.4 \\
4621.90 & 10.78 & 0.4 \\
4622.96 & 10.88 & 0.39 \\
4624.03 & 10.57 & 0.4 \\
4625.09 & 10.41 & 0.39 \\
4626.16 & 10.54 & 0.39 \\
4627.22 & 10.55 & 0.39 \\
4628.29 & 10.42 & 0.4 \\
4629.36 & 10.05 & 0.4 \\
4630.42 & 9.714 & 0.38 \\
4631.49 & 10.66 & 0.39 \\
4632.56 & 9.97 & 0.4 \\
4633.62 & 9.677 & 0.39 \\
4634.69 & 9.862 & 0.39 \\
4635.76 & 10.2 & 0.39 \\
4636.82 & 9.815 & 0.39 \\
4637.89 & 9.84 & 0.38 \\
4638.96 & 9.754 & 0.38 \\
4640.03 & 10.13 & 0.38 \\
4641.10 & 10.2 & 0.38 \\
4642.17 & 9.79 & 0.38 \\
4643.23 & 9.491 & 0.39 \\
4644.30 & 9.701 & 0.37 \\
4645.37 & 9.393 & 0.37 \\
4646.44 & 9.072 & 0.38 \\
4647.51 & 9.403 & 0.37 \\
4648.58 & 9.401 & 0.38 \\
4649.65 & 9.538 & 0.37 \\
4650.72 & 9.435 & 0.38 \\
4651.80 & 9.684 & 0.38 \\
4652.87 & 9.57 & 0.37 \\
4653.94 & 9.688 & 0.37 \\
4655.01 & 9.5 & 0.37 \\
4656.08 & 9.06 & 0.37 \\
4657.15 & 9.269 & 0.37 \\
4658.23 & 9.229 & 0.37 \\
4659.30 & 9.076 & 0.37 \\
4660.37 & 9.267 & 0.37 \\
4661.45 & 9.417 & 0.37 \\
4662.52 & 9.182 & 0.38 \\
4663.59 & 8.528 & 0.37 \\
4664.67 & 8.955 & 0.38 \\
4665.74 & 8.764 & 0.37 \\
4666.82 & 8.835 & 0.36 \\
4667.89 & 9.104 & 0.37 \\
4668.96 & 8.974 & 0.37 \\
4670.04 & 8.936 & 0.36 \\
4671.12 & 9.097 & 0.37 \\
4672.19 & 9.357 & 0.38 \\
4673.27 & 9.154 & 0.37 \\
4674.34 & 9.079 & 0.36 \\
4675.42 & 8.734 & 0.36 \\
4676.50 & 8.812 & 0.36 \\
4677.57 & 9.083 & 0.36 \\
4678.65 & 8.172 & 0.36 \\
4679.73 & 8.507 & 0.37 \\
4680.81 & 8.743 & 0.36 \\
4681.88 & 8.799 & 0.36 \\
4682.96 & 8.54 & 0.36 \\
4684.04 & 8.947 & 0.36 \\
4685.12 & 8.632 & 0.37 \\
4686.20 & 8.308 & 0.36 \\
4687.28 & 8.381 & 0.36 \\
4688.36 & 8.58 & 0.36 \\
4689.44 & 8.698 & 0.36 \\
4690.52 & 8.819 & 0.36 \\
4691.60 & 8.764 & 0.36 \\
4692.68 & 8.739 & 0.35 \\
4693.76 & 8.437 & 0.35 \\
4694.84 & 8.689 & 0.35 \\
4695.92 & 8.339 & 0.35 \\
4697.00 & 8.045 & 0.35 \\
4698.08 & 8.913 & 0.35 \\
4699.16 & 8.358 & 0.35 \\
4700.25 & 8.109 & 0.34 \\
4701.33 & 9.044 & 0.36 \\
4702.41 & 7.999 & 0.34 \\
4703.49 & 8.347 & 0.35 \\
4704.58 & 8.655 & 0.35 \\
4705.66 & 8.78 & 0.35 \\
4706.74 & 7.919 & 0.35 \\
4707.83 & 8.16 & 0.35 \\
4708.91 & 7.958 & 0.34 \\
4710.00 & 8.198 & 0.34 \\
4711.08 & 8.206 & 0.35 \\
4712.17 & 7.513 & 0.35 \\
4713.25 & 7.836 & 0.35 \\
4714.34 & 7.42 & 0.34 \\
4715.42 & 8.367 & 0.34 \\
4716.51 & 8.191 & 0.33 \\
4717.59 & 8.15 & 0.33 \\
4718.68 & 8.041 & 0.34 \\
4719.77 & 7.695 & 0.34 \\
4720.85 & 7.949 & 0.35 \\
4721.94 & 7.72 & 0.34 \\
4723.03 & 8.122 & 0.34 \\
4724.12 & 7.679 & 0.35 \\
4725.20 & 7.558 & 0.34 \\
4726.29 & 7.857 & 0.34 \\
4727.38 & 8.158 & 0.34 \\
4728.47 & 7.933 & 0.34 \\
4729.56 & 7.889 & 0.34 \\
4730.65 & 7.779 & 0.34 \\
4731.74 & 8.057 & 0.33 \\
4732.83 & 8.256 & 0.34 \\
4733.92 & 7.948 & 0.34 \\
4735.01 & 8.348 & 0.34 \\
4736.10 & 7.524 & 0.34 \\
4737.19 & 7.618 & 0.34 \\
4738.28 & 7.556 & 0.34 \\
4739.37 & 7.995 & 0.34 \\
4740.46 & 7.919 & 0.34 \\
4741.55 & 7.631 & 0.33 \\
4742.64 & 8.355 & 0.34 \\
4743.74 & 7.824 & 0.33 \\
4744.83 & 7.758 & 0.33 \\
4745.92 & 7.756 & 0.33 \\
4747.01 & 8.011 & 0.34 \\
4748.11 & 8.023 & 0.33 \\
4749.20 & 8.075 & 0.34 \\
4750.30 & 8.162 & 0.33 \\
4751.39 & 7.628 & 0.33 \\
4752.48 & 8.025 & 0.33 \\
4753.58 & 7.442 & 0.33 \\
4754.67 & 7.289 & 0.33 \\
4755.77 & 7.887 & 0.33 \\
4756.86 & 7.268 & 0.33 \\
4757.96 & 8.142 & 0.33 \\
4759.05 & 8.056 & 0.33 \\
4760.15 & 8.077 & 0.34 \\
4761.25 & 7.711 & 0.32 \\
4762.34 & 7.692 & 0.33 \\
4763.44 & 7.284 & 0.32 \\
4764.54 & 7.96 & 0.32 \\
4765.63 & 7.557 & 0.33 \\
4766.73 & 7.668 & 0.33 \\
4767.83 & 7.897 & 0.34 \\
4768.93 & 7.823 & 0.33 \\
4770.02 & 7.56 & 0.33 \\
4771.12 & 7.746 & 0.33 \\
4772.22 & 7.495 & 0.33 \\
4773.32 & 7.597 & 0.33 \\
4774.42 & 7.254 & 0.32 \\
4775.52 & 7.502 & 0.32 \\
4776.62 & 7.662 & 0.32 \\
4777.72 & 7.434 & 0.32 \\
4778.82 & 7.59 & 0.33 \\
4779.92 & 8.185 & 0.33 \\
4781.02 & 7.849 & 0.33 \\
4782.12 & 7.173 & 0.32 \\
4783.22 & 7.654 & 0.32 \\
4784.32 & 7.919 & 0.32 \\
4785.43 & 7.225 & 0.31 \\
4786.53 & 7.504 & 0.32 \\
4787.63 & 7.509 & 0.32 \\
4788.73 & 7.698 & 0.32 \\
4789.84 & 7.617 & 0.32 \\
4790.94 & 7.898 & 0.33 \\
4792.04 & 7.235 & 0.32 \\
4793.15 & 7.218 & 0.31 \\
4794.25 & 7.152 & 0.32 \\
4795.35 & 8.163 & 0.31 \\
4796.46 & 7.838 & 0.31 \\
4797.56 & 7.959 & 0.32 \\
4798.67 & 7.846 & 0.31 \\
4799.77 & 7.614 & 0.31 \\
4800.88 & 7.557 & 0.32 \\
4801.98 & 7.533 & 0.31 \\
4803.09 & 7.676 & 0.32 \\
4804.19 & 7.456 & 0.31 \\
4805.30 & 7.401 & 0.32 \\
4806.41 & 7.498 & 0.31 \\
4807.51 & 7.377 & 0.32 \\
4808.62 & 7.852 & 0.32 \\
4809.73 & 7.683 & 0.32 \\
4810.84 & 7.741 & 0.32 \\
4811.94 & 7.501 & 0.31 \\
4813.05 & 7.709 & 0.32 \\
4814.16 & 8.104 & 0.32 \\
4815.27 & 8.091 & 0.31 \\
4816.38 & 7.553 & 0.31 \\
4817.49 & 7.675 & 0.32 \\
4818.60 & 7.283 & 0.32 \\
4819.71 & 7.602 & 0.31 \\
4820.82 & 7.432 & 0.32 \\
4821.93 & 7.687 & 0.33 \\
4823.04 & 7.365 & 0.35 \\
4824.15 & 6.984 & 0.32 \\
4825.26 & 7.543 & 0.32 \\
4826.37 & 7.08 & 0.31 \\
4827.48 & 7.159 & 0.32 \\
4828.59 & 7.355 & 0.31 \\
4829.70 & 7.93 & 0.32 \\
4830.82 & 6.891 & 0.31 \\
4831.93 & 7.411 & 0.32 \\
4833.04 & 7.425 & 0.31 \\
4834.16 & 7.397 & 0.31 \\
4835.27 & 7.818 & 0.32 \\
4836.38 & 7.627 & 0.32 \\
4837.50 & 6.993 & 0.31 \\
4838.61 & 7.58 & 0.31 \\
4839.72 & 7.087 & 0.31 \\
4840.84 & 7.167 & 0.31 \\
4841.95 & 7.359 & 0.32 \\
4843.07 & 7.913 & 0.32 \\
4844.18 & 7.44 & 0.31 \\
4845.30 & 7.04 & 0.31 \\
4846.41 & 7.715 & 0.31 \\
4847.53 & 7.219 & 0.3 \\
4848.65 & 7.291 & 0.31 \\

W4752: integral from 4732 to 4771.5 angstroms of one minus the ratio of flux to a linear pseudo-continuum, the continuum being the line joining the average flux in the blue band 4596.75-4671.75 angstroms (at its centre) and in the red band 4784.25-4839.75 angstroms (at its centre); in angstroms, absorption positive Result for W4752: 3.2 angstroms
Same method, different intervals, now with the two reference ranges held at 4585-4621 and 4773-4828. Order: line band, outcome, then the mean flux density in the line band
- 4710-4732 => 3.4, 7.91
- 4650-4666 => 2.2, 9.25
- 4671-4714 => 6.3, 8.53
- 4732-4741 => 1.1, 7.9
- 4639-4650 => 1.4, 9.62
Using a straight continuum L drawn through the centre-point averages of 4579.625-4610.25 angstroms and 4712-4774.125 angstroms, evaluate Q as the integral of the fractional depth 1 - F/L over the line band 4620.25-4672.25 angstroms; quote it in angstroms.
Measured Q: 5.09 angstroms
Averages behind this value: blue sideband 12.2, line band 9.66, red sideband 7.83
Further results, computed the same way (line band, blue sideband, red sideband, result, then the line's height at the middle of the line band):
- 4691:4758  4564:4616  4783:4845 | 9.0 angstroms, 9.29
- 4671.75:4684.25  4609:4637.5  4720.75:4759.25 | 0.8 angstroms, 9.39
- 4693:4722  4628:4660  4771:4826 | 2.1 angstroms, 8.82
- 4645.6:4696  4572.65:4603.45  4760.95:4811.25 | 6.1 angstroms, 10.2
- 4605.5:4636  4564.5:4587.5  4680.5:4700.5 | -1.5 angstroms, 10.5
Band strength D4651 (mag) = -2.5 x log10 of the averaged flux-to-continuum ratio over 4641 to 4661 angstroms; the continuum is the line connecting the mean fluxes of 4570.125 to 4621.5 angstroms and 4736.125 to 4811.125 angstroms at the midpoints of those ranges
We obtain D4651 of 0.12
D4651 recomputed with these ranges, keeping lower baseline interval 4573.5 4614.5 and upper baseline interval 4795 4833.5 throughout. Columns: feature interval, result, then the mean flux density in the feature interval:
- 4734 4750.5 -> 0.146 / 7.9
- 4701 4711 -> 0.175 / 8.32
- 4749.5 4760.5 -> 0.129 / 7.8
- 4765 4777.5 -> 0.113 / 7.61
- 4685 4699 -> 0.176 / 8.56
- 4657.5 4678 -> 0.170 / 9.03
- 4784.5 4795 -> 0.082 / 7.48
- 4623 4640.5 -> 0.116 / 10.2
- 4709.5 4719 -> 0.200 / 7.99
